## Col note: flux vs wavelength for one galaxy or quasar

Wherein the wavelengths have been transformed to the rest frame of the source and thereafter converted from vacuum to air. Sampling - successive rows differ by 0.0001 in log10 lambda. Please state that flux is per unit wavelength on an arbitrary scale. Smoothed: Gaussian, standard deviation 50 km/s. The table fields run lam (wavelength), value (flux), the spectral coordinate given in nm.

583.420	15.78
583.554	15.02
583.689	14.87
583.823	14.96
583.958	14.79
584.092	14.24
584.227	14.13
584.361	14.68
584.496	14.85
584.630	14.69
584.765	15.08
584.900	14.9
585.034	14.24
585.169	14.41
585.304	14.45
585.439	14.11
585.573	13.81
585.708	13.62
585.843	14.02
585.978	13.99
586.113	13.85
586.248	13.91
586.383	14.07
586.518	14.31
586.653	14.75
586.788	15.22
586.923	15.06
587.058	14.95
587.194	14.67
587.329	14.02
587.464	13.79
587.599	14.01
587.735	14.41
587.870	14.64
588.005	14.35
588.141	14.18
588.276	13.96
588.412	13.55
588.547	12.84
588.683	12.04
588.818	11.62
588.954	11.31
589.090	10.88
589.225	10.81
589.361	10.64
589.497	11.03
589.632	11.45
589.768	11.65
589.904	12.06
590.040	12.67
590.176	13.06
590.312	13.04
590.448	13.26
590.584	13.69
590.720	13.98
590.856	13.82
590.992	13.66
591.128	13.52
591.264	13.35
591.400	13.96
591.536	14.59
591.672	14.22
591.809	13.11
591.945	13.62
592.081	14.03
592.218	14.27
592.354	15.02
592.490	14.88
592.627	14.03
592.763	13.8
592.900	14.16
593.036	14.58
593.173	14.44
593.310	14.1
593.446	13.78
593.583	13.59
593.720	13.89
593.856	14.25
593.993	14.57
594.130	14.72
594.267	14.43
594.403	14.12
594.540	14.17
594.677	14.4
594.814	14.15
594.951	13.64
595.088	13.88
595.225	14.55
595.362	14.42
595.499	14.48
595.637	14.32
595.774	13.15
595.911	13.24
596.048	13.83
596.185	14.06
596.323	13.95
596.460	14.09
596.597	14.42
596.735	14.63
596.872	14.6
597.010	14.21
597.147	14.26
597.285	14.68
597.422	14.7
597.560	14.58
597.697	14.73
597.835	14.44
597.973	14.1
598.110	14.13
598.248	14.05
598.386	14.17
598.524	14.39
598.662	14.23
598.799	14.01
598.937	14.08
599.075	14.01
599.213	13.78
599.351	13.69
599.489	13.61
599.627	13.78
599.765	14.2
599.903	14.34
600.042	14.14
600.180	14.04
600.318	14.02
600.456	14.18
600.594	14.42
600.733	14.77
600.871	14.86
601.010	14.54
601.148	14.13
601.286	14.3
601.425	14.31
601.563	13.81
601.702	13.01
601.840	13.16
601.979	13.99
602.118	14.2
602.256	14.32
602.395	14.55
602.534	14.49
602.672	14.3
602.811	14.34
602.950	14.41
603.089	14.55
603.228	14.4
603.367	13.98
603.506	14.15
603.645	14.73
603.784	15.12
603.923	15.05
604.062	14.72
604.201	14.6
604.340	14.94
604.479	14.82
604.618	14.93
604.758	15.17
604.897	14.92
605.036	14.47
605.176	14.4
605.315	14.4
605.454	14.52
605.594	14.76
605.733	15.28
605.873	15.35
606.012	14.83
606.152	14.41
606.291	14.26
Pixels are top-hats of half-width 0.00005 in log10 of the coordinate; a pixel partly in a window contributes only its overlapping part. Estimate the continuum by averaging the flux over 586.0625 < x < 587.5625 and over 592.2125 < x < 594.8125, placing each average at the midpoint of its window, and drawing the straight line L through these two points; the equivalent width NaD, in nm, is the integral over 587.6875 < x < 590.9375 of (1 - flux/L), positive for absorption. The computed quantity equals 0.38 nm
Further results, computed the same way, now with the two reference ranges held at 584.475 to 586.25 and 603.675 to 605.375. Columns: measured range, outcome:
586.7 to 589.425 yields 0.19 nm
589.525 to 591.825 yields 0.19 nm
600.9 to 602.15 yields 0.06 nm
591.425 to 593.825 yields 0.06 nm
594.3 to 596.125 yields 0.06 nm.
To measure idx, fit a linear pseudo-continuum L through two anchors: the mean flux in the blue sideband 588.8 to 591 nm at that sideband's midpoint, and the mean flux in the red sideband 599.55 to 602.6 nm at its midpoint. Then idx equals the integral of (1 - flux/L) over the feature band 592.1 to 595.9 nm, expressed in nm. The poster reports -0.37 nm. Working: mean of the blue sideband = 12.2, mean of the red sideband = 14.2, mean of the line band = 14.2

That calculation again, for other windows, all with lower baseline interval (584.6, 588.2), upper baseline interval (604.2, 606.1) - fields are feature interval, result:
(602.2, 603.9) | 0.03 nm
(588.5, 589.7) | 0.25 nm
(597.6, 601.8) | 0.15 nm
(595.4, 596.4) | 0.05 nm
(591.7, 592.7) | 0.02 nm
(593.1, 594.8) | 0.04 nm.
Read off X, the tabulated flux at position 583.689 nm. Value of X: 14.87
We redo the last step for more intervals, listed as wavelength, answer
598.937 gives 14.08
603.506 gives 14.15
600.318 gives 14.02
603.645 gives 14.73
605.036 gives 14.47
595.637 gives 14.32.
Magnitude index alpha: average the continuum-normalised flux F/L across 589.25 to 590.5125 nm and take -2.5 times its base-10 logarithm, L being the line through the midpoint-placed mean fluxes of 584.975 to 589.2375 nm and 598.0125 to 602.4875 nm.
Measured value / 0.15 mag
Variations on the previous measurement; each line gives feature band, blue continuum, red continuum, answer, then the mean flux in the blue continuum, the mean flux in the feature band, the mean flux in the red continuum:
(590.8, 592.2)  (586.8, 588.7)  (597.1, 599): 0.03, 14.1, 13.8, 14.3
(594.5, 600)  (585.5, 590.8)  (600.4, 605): -0.01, 13.3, 14.2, 14.4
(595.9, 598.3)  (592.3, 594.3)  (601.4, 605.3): 0.00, 14.3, 14.3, 14.4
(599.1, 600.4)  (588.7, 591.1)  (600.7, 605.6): -0.01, 12.3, 14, 14.4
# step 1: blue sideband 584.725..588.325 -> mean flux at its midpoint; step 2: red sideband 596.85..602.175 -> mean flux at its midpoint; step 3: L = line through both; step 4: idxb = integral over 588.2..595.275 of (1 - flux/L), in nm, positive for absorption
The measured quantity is 0.41 nm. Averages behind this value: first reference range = 14.3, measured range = 13.4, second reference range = 14.2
